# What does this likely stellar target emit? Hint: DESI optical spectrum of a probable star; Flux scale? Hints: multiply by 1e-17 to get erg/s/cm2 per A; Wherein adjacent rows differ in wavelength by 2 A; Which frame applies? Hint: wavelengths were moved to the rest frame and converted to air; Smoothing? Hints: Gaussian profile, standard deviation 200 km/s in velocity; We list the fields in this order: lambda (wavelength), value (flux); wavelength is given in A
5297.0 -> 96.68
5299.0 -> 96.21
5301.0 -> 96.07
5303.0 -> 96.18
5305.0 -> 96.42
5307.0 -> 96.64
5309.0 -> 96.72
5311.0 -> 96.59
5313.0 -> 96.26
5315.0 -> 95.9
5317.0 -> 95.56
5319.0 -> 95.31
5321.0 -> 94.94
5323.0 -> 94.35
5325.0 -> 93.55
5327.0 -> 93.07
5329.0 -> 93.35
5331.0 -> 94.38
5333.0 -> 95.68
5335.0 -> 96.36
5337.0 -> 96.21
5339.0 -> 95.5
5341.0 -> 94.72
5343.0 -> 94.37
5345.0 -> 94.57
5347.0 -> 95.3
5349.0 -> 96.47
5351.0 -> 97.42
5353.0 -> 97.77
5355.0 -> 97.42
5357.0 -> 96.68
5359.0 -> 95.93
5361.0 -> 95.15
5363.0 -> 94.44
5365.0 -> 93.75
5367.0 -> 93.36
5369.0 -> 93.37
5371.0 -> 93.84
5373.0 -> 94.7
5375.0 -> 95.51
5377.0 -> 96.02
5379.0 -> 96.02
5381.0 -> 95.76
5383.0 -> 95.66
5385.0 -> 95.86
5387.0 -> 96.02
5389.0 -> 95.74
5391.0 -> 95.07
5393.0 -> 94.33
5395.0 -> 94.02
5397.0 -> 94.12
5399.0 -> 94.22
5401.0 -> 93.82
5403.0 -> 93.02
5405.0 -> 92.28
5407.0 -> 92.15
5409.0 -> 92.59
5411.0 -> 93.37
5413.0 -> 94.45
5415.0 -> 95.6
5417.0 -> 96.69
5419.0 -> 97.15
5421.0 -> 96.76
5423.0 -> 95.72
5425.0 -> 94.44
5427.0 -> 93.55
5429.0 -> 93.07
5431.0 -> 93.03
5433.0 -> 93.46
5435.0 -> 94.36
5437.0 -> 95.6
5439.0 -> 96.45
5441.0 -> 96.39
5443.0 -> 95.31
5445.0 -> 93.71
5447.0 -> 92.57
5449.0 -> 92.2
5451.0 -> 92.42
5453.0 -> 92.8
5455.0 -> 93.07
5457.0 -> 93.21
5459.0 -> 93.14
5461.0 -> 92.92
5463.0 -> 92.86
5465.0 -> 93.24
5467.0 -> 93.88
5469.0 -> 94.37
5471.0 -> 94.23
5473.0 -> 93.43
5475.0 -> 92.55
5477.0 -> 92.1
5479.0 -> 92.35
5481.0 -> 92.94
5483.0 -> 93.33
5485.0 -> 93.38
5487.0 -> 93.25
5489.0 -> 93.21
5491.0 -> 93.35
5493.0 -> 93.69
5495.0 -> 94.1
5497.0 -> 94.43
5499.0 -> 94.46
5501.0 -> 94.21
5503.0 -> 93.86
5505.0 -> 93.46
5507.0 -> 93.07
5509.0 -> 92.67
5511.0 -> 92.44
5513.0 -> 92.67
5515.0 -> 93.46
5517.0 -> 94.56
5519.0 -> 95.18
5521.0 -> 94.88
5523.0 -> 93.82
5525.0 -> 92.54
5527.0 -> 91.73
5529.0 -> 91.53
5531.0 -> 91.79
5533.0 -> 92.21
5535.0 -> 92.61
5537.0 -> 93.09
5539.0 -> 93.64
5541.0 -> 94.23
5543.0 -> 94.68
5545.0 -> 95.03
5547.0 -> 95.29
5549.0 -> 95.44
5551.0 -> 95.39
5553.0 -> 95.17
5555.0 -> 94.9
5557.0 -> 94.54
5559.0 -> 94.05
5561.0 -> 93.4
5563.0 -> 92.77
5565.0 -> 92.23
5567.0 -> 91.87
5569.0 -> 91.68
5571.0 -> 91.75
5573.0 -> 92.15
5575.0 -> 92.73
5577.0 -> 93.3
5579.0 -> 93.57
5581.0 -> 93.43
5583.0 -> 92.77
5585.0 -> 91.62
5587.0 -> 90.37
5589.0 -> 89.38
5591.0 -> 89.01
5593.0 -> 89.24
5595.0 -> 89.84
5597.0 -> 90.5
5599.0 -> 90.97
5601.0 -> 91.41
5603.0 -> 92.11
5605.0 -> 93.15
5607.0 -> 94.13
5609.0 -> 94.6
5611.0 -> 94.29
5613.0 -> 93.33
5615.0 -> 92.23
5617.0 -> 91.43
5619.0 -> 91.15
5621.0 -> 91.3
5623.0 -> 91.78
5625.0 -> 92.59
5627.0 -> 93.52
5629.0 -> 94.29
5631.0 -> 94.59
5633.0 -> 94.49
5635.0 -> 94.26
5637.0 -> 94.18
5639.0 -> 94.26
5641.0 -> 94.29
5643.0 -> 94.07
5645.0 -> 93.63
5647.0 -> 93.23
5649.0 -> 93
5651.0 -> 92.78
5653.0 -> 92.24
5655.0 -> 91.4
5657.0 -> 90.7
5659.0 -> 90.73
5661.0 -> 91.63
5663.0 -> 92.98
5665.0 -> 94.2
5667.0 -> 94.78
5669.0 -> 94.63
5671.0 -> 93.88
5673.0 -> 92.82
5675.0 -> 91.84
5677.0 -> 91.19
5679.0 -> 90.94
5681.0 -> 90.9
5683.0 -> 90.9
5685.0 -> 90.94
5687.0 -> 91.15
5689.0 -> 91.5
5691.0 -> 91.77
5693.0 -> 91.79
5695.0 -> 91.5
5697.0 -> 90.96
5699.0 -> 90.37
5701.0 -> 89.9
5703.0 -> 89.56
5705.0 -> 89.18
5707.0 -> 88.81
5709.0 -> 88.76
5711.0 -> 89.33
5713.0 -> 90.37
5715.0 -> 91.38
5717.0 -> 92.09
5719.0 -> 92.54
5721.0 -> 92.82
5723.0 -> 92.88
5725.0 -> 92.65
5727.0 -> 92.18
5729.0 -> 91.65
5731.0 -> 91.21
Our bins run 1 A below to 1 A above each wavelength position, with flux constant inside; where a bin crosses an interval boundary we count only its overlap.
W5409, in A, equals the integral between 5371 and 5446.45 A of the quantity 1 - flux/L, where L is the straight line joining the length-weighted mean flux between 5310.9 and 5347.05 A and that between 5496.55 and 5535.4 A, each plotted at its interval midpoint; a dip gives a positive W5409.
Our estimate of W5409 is -0.4 A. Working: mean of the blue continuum 95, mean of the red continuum 93.3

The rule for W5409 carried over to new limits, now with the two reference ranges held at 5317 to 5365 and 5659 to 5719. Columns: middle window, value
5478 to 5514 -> 0.07 A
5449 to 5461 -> 0.15 A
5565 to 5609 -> 0.38 A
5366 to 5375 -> 0.09 A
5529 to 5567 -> -0.33 A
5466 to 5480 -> 0.08 A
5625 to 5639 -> -0.32 A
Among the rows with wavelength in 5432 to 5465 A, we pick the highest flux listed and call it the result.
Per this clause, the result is 96.45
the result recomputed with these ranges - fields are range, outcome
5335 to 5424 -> 97.77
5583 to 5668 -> 94.78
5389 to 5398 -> 95.74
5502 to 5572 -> 95.44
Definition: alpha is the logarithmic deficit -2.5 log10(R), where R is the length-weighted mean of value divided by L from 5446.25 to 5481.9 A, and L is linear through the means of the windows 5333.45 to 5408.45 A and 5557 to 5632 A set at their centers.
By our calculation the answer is 0.01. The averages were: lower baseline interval 95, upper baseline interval 92.3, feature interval 93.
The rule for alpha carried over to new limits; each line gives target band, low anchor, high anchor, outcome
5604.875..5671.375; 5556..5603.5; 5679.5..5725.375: -0.02 mag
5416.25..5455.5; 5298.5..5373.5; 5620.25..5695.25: 0.00 mag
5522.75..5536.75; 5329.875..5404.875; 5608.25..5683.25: 0.02 mag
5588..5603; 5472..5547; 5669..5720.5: 0.03 mag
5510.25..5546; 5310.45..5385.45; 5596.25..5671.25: 0.01 mag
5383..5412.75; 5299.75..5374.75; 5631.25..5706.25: 0.01 mag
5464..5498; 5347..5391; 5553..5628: 0.01 mag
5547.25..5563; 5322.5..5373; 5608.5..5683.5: -0.01 mag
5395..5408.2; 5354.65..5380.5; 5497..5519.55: 0.02 mag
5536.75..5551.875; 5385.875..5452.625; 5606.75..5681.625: -0.01 mag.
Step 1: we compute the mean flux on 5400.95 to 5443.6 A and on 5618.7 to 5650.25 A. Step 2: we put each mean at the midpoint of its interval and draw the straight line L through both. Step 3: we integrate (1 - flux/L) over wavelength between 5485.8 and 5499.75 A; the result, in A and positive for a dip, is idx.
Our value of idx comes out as 0.1 A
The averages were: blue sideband 94.5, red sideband 93.5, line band 93.8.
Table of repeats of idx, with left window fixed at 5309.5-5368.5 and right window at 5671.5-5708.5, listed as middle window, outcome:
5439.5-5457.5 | 0.1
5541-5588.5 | -0.5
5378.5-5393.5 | -0.1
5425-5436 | 0.1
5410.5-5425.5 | -0.2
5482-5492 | 0.0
